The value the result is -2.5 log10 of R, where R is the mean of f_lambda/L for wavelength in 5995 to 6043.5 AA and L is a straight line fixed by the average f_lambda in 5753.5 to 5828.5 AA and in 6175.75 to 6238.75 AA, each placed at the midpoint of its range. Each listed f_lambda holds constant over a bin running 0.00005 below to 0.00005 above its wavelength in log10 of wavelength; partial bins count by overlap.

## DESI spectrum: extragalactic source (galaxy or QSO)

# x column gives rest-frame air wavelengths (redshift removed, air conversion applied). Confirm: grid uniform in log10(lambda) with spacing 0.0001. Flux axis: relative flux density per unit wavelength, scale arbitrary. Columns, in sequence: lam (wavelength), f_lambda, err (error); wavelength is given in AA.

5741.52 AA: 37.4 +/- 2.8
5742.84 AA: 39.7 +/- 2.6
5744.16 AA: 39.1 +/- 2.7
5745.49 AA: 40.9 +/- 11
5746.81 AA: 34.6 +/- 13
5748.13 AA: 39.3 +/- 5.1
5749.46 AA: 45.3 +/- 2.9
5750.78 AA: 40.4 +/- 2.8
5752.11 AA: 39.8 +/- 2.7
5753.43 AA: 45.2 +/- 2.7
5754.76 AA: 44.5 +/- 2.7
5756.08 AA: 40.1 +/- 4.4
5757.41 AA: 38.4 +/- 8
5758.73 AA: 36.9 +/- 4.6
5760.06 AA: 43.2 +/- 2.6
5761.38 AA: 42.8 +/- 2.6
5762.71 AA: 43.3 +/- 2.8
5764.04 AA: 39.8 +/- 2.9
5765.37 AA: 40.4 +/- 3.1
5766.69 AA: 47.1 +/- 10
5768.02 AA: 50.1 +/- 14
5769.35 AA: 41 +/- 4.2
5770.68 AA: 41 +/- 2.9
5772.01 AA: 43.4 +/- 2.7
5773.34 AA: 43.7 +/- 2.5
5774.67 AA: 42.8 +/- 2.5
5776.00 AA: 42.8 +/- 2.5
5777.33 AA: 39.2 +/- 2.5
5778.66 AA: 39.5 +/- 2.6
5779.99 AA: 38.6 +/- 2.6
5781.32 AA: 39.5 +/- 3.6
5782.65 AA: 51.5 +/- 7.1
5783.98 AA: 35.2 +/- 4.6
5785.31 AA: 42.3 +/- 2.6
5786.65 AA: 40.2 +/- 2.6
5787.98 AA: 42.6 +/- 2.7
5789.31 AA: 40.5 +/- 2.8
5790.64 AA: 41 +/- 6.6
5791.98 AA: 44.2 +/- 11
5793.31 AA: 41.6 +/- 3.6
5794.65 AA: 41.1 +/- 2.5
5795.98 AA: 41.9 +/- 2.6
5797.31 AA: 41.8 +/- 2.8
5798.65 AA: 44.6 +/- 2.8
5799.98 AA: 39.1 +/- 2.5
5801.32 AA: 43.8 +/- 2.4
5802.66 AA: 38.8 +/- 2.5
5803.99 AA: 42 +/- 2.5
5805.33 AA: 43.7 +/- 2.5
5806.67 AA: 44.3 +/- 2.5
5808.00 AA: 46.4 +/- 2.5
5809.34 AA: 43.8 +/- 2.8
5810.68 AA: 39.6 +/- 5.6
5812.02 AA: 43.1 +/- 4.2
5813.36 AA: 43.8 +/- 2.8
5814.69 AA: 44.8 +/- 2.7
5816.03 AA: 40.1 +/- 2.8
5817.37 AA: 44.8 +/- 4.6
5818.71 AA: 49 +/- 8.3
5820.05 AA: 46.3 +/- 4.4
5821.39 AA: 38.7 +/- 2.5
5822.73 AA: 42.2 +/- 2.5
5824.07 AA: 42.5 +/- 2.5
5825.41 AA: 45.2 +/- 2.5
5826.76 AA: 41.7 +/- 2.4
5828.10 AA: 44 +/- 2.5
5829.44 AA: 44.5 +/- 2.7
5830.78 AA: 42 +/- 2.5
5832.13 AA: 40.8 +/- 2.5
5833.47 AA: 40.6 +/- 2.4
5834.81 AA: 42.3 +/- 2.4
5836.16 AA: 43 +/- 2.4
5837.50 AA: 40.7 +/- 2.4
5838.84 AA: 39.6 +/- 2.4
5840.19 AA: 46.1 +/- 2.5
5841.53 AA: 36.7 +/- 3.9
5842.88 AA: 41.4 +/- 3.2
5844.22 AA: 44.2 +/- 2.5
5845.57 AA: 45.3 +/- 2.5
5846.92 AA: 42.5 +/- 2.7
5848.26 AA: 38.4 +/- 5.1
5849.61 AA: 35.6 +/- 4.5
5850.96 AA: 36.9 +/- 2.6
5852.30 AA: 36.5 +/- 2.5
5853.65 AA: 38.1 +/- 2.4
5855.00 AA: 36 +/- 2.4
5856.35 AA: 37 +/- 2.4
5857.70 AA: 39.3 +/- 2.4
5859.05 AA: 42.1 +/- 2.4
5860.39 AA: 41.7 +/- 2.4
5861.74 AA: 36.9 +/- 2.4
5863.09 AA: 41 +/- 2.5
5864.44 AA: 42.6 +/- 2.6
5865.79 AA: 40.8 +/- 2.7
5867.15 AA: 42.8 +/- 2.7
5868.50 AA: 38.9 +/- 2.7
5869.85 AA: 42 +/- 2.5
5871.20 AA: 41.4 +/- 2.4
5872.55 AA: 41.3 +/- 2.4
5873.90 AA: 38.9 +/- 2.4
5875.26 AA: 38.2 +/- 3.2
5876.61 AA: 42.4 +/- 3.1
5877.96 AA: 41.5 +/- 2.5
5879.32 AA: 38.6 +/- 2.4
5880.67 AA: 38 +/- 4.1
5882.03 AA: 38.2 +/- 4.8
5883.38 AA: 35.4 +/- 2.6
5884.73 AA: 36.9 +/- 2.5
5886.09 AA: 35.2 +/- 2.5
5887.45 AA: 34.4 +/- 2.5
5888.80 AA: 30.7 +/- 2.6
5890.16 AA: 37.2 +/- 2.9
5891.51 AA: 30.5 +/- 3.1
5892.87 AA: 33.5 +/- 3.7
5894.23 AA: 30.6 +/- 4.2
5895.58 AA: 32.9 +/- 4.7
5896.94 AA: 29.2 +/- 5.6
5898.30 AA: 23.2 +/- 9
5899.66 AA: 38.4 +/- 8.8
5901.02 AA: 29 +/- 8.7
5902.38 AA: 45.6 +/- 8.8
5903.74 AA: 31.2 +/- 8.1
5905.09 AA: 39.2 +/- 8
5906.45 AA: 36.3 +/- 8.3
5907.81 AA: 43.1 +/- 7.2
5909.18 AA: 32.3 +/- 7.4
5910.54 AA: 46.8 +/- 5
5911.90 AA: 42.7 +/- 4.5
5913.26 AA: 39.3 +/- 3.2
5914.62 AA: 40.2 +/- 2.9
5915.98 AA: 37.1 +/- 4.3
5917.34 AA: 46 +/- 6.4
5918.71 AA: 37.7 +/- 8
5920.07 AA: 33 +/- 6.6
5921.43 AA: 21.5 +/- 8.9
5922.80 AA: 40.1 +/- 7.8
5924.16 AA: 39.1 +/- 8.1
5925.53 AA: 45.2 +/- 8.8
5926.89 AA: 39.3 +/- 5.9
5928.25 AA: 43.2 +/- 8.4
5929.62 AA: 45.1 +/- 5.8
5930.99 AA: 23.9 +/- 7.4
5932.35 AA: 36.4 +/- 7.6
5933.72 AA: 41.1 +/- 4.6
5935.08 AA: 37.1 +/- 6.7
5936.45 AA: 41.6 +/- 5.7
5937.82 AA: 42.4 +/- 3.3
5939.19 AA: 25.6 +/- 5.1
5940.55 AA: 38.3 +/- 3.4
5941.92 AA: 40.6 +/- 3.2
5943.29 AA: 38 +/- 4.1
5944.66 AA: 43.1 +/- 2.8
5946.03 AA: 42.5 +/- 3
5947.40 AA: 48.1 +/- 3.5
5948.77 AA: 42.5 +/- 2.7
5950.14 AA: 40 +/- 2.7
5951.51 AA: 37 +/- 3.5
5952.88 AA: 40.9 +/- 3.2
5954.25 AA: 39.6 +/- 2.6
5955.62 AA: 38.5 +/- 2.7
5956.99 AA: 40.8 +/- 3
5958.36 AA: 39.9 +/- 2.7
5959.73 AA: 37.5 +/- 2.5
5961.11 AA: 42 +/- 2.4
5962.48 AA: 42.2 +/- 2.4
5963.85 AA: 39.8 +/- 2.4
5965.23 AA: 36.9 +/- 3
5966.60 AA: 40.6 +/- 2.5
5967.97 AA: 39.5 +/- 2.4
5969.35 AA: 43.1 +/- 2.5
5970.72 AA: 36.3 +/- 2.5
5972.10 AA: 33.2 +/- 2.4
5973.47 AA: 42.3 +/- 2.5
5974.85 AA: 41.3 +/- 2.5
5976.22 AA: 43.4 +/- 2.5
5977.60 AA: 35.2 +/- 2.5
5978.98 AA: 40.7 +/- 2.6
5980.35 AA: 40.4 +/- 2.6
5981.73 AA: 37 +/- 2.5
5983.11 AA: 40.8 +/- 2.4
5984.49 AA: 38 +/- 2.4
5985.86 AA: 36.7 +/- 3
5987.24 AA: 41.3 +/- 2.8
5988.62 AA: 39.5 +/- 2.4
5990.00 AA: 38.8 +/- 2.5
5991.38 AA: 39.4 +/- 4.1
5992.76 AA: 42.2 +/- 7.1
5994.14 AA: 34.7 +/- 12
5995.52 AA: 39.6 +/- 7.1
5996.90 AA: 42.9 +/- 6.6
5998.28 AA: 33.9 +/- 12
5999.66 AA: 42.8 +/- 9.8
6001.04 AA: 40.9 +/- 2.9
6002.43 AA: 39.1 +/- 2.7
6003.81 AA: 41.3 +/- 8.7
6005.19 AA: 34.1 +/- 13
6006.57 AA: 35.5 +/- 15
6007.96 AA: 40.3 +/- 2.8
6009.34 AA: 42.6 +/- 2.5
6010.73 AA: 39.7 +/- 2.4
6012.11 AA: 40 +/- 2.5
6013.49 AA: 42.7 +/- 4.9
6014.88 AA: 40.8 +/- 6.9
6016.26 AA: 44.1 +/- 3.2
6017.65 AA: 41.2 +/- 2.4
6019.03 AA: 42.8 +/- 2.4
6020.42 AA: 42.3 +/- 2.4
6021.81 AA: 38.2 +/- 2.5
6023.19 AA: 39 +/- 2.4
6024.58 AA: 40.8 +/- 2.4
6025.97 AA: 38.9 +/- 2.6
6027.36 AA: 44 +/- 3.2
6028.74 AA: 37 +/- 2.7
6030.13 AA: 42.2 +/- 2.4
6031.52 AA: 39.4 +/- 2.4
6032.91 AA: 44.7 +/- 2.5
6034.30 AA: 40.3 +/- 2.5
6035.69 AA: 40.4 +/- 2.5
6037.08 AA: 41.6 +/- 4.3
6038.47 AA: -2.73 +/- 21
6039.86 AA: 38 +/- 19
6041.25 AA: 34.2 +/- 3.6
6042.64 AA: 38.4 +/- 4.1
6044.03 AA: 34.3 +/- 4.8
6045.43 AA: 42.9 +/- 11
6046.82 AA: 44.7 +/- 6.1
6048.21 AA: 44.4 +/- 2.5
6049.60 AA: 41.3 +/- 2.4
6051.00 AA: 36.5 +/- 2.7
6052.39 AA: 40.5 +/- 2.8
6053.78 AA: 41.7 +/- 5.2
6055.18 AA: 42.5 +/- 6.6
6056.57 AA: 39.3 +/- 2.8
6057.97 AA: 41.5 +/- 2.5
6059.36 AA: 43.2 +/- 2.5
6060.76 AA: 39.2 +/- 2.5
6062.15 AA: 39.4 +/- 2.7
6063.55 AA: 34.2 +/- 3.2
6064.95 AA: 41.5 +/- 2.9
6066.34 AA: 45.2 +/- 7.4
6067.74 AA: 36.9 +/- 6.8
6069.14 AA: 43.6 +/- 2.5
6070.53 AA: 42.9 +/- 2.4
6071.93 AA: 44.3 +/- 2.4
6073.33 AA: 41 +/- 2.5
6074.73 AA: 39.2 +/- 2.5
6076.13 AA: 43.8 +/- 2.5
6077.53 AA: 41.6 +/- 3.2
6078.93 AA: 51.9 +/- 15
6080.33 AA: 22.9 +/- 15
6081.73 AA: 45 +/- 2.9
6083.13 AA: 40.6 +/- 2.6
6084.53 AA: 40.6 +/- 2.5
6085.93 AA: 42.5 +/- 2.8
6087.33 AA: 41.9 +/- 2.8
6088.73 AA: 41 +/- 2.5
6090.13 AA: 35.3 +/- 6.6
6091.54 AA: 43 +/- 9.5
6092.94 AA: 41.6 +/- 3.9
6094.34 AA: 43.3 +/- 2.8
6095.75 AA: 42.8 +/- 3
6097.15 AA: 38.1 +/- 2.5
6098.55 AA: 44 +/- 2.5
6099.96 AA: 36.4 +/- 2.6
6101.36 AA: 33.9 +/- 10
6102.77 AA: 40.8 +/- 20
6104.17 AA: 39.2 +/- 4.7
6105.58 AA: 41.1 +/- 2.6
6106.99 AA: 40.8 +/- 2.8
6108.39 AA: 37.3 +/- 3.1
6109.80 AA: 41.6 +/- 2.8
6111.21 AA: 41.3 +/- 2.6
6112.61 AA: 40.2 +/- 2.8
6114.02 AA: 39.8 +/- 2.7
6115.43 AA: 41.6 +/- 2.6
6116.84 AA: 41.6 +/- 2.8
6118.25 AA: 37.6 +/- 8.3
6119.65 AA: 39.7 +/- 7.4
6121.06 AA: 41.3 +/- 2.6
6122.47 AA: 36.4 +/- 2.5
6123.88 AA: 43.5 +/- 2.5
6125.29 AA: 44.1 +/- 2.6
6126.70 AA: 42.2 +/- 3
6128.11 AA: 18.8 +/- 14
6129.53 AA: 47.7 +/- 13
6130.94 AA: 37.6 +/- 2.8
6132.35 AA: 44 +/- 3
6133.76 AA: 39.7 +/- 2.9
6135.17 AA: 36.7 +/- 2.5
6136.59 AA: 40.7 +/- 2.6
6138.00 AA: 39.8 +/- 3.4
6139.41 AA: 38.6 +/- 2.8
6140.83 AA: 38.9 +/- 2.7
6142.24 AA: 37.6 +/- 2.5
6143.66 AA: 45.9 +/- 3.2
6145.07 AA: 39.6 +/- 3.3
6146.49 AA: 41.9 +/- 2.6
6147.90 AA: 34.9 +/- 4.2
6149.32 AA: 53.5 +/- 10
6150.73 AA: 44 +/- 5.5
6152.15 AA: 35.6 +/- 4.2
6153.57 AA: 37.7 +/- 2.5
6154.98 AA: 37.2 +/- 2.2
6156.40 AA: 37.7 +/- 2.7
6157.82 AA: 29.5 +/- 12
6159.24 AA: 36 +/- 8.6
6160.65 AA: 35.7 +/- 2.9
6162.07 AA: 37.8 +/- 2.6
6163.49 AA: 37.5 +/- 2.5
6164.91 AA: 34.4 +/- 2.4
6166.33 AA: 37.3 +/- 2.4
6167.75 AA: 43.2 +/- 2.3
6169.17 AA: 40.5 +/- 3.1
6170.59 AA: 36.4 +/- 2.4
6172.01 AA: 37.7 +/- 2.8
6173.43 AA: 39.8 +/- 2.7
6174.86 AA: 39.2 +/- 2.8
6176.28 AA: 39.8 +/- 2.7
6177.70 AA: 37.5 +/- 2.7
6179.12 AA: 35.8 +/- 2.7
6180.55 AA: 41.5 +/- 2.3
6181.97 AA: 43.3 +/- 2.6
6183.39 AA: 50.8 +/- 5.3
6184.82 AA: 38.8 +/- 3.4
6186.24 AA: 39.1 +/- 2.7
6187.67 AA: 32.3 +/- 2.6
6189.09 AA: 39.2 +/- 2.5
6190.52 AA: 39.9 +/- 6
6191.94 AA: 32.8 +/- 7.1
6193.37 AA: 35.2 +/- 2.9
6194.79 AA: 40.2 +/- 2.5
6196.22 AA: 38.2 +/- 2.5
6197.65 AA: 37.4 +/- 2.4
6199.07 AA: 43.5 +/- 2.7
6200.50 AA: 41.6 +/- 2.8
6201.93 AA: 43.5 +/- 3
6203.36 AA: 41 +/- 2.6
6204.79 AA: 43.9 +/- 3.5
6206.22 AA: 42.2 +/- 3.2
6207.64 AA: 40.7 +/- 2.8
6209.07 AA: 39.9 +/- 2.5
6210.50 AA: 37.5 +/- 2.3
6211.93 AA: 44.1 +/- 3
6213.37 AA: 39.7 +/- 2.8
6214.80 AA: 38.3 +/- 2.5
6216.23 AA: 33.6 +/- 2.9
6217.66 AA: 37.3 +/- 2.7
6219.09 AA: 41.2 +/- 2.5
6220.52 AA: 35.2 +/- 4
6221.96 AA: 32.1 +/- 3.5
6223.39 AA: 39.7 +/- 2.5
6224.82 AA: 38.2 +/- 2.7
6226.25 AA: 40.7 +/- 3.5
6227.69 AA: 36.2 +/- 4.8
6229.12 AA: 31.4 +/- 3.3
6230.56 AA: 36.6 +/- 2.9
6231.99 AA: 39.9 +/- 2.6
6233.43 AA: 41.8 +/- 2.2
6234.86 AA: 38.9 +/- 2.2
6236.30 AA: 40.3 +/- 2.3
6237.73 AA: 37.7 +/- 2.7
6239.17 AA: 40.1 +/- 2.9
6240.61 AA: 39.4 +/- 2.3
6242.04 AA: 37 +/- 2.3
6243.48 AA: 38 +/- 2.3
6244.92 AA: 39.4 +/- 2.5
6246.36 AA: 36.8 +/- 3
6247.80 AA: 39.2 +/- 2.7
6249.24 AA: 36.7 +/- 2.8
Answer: 0.05 mag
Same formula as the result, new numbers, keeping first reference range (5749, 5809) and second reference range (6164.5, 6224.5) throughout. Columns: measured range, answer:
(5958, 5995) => 0.037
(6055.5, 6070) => -0.010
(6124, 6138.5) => 0.010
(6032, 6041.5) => 0.188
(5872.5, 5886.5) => 0.078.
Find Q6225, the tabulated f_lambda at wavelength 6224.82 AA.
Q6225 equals 38.2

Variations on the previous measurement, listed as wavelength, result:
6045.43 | 42.9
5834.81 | 42.3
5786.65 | 40.2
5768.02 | 50.1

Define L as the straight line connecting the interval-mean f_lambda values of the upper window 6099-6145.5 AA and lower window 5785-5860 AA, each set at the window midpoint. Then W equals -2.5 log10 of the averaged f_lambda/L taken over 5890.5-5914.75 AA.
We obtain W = 0.155 mag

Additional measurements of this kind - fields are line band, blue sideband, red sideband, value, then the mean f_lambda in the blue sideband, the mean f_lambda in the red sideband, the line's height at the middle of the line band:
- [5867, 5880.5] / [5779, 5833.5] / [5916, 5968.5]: 0.01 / 42.5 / 39.1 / 40.8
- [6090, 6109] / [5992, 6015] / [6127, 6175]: -0.03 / 39.6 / 38.6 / 39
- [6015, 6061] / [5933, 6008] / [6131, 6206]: 0.00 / 39.5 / 39.3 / 39.4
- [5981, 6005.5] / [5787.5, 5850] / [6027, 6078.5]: 0.03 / 42.4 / 39.6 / 40.3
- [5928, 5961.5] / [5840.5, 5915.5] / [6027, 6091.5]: -0.02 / 38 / 39.7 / 38.6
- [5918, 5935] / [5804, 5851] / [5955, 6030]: 0.10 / 42.5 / 39.8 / 40.9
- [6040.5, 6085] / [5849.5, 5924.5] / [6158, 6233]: -0.07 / 37.4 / 38.7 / 38.1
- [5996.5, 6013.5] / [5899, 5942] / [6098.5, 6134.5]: -0.02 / 38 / 39.6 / 38.7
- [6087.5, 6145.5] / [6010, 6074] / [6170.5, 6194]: -0.02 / 39.8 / 38.8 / 39.3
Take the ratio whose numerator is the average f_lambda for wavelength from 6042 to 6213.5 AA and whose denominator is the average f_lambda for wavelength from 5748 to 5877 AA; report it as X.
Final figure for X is 1.0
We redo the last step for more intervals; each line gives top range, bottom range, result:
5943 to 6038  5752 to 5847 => 0.94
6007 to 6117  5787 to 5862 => 0.96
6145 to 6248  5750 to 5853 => 0.92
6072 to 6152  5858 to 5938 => 1.07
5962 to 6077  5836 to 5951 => 1.03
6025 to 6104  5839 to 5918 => 1.04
